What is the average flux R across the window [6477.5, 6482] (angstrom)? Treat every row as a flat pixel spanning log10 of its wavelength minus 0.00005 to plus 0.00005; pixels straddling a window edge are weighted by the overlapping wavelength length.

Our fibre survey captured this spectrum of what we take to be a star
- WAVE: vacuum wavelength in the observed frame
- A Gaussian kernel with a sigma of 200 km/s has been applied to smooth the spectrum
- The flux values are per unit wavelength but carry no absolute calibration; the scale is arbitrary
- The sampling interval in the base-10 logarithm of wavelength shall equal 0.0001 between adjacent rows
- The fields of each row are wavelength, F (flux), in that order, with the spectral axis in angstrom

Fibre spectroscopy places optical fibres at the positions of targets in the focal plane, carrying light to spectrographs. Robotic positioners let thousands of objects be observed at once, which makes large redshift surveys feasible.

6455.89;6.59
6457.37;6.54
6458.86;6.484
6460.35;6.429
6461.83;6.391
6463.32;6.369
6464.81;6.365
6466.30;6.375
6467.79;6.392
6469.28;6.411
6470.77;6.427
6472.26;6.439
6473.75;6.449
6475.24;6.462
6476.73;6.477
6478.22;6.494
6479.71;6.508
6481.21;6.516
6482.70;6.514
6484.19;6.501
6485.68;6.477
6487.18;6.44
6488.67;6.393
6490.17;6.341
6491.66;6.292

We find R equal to 6.5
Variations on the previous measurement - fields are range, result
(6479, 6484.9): 6.51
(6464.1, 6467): 6.37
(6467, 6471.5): 6.41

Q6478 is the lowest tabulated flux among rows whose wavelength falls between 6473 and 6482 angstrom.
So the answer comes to 6.449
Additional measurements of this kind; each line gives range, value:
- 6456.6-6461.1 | 6.429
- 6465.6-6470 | 6.375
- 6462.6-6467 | 6.365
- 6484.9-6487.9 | 6.44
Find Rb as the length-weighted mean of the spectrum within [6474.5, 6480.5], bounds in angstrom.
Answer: 6.48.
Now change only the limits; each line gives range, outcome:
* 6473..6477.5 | 6.47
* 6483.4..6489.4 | 6.46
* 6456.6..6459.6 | 6.52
